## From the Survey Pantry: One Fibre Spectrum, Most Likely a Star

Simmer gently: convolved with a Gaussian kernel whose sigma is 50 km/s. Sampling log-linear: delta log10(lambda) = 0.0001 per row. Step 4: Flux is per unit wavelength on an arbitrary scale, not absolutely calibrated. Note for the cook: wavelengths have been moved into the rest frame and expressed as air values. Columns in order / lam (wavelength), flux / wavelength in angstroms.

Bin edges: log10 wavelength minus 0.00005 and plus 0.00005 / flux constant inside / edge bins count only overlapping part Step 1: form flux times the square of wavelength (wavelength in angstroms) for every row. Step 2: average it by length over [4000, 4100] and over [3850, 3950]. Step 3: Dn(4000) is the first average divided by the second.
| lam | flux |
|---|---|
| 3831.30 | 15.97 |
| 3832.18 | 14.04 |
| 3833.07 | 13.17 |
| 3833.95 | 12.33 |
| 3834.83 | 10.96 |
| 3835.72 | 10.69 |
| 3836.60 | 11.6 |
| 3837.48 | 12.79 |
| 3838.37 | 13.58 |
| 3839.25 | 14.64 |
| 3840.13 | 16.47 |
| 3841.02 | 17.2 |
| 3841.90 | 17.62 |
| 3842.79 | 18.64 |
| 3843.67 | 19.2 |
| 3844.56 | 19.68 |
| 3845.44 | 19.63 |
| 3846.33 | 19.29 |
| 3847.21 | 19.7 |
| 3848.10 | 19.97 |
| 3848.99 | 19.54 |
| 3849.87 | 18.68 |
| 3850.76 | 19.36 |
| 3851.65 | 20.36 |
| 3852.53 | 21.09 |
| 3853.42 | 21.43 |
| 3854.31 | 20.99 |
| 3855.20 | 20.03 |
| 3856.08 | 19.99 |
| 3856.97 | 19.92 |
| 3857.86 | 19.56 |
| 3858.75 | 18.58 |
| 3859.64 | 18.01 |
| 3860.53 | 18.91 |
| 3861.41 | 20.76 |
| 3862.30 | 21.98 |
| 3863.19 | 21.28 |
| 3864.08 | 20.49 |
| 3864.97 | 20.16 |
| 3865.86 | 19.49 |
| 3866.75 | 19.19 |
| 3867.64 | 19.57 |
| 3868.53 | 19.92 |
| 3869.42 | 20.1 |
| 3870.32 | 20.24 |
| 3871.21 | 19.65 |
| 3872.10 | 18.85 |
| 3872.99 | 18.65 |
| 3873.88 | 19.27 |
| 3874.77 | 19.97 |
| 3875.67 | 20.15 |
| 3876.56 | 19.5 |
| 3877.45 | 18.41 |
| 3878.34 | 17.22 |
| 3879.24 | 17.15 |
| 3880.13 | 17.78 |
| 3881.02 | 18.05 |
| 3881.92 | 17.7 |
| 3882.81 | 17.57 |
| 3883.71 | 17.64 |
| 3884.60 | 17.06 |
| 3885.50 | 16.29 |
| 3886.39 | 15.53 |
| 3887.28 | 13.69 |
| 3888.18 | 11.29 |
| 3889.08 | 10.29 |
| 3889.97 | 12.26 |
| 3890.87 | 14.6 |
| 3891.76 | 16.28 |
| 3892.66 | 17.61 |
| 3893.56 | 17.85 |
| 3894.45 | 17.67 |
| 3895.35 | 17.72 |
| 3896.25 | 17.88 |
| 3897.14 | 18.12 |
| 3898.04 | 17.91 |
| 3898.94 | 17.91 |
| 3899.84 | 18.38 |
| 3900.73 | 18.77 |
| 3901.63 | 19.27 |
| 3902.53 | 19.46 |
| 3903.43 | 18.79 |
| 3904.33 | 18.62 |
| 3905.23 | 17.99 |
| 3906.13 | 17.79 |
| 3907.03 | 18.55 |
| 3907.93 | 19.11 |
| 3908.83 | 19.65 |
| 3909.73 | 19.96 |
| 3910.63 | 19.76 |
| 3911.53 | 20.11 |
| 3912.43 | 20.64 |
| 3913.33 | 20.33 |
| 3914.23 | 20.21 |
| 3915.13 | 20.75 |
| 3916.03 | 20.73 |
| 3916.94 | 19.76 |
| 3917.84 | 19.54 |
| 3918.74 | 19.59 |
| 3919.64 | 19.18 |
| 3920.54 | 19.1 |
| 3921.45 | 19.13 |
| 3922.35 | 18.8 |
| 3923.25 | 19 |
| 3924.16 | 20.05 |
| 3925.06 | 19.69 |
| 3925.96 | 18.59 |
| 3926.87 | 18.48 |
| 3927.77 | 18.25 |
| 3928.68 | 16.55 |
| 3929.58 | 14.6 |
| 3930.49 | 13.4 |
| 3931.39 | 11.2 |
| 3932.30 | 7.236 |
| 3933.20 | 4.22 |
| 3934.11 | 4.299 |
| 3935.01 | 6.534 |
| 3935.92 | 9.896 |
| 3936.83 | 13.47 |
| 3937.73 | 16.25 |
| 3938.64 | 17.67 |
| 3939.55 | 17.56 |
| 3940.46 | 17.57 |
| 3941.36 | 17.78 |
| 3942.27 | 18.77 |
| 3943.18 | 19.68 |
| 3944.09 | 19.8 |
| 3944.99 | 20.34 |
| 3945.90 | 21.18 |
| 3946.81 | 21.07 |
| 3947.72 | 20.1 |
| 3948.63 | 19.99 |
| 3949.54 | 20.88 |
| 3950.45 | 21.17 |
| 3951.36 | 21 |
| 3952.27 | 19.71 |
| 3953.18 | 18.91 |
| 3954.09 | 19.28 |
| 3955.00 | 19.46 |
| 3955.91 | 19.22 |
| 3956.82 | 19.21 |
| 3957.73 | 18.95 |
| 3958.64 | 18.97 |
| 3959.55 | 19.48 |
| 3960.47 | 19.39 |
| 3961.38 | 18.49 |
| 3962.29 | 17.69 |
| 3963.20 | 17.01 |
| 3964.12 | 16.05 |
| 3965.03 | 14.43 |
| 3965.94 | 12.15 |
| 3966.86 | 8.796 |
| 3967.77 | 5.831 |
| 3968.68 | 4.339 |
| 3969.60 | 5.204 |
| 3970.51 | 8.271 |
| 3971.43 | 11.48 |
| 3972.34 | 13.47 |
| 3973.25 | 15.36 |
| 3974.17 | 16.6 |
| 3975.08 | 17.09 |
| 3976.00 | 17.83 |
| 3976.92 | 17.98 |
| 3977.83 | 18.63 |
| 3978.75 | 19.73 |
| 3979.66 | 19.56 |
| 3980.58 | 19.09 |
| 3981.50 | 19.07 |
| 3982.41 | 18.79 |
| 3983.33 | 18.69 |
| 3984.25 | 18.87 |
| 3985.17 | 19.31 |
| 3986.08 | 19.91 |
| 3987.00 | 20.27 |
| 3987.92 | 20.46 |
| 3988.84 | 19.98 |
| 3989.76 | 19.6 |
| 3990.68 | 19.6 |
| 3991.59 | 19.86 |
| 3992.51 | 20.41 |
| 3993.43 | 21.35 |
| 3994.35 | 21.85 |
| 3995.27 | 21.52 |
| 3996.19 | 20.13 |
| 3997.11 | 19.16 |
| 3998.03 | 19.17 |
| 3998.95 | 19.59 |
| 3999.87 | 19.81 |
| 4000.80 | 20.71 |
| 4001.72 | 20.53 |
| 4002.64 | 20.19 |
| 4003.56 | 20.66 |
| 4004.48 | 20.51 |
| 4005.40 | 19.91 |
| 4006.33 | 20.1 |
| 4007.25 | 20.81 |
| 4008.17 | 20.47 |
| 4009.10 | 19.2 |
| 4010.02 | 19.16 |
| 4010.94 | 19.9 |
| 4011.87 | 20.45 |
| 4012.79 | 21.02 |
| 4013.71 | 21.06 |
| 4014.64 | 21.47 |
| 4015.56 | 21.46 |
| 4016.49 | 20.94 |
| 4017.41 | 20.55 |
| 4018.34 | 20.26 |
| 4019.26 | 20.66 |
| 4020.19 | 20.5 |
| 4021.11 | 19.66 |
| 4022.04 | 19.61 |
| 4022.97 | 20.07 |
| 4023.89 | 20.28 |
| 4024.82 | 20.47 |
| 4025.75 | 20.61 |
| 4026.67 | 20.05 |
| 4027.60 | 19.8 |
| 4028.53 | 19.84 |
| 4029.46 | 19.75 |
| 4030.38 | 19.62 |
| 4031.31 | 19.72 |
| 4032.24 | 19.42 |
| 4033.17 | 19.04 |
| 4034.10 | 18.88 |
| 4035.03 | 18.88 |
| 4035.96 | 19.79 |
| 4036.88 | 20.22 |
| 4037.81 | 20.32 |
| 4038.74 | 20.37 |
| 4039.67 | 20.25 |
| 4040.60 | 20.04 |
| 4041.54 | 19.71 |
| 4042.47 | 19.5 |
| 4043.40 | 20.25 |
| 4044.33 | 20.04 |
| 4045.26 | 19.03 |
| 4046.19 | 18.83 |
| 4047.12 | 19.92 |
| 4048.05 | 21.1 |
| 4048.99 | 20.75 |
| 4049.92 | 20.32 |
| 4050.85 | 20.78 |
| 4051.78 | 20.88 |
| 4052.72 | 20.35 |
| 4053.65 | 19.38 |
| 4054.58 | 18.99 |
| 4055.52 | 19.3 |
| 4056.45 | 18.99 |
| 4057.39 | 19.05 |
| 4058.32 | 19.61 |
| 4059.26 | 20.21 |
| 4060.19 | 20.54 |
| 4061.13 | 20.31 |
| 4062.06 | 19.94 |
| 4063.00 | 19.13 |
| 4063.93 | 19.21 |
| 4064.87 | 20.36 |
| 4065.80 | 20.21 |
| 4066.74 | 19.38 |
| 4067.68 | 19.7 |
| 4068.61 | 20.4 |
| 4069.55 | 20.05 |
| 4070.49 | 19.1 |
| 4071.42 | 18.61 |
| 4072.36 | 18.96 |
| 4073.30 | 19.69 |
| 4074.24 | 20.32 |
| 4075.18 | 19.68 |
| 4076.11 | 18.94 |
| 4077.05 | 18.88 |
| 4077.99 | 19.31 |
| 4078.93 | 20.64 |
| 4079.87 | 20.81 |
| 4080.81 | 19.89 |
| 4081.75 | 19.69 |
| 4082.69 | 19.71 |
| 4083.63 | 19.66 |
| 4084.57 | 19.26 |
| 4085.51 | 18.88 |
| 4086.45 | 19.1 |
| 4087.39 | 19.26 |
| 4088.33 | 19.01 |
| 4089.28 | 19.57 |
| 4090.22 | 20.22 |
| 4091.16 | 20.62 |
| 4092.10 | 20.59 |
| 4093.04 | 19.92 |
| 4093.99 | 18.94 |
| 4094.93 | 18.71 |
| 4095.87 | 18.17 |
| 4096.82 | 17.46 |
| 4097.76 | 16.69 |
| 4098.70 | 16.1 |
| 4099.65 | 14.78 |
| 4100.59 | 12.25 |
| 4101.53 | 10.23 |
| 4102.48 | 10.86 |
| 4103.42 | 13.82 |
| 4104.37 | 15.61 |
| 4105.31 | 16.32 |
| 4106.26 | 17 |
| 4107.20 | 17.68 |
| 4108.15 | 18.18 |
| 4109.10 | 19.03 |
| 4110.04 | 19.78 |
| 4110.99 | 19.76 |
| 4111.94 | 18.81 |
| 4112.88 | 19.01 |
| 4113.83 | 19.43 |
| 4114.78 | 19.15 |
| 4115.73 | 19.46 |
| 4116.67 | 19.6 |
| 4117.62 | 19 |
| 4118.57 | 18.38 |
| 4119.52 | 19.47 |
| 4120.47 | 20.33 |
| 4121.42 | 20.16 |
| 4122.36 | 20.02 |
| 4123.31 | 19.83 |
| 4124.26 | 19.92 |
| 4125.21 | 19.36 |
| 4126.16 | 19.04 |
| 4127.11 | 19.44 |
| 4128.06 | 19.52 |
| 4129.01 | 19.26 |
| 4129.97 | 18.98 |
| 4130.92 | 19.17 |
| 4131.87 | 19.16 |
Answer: 1.19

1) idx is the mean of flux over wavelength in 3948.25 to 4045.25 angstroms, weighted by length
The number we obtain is 18.8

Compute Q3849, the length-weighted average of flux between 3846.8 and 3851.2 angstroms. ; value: 19.4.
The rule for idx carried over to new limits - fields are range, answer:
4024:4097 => 19.7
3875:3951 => 17.4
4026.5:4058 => 19.8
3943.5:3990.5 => 17.4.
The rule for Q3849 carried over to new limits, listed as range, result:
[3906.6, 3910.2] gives 19.3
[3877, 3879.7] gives 17.6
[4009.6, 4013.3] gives 20.2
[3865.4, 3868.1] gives 19.4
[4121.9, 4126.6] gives 19.6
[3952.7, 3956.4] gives 19.2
